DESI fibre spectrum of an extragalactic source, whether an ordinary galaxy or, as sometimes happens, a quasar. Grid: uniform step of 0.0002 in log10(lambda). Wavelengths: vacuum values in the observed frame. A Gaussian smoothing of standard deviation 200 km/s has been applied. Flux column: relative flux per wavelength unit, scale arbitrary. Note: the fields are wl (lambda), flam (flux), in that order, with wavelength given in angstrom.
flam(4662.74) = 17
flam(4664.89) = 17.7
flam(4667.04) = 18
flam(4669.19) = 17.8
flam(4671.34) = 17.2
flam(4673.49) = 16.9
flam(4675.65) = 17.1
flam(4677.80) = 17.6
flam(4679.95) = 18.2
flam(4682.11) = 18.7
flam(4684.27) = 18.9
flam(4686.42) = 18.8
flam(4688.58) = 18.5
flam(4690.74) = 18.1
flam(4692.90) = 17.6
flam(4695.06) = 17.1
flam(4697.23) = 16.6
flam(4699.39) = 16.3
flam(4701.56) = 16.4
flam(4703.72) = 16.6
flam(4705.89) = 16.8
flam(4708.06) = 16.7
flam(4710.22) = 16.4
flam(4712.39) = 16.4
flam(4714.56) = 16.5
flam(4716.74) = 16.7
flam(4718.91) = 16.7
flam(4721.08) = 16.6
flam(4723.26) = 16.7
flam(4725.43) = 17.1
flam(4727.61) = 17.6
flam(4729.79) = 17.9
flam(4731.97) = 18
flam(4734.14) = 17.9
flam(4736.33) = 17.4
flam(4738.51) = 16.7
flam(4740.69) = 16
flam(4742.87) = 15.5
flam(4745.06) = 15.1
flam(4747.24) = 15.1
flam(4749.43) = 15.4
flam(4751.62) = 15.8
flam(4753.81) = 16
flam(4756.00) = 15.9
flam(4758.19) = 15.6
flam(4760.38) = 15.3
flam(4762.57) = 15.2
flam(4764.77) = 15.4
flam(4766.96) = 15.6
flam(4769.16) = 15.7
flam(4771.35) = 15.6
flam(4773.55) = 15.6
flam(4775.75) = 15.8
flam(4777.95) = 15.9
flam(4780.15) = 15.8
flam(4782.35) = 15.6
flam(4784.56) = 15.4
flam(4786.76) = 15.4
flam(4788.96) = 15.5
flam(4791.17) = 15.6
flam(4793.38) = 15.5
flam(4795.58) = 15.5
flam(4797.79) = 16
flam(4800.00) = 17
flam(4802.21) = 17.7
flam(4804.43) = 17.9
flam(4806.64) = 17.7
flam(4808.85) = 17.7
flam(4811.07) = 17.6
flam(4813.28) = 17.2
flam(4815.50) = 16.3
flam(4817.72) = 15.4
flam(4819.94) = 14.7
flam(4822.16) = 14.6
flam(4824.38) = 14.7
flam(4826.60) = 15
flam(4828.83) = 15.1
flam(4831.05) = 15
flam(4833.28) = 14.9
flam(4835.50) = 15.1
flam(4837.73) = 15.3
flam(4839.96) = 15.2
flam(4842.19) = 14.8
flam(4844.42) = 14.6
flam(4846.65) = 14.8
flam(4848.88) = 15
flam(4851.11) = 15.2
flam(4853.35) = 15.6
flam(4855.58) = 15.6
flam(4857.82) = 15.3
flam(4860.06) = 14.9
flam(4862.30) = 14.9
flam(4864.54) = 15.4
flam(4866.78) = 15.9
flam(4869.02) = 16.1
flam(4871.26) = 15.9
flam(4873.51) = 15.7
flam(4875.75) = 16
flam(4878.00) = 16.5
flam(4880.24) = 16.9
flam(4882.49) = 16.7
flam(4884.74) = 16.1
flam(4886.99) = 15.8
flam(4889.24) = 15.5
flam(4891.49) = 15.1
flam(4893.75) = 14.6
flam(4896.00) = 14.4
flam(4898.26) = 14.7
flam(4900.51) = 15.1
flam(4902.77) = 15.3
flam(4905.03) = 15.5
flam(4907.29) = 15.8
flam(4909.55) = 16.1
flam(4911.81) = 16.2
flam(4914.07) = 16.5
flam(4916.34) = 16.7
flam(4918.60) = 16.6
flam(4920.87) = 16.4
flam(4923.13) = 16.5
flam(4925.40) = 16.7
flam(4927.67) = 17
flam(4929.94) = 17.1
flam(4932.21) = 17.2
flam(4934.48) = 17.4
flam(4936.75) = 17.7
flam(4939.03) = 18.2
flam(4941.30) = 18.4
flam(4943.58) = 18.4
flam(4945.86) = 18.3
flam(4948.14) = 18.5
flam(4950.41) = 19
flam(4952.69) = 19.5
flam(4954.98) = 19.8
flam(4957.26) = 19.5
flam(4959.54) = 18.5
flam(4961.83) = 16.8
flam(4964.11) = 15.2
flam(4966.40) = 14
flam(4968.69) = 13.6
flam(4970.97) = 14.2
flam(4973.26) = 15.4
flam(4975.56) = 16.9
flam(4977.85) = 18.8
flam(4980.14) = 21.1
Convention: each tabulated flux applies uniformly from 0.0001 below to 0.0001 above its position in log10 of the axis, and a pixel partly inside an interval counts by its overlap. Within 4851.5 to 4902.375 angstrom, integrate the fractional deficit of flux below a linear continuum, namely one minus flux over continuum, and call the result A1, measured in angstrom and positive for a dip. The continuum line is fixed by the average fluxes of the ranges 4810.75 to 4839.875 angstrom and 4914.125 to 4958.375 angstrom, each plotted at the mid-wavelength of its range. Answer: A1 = 2.88 angstrom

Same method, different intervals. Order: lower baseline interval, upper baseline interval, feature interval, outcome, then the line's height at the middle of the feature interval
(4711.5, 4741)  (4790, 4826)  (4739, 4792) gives 3.5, 16.7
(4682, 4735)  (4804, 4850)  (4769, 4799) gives 1.0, 16.2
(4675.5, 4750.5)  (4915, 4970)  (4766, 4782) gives 1.3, 17.1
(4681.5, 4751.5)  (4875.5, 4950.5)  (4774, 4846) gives 4.1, 16.7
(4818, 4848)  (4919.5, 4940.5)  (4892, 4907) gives 1.3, 16.5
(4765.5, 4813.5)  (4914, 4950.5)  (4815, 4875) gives 5.3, 16.7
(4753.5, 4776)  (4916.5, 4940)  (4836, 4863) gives 2.1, 16.4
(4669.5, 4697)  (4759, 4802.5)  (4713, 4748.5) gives 0.2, 16.8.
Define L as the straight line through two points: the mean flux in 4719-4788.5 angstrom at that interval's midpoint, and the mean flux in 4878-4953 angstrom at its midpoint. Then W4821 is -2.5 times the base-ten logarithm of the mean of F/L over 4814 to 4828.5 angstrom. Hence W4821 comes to 0.08 mag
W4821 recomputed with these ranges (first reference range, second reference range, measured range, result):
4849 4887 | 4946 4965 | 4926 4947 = 0.007 mag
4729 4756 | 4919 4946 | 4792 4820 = 0.001 mag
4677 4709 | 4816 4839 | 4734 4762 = 0.041 mag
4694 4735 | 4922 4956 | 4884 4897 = 0.165 mag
